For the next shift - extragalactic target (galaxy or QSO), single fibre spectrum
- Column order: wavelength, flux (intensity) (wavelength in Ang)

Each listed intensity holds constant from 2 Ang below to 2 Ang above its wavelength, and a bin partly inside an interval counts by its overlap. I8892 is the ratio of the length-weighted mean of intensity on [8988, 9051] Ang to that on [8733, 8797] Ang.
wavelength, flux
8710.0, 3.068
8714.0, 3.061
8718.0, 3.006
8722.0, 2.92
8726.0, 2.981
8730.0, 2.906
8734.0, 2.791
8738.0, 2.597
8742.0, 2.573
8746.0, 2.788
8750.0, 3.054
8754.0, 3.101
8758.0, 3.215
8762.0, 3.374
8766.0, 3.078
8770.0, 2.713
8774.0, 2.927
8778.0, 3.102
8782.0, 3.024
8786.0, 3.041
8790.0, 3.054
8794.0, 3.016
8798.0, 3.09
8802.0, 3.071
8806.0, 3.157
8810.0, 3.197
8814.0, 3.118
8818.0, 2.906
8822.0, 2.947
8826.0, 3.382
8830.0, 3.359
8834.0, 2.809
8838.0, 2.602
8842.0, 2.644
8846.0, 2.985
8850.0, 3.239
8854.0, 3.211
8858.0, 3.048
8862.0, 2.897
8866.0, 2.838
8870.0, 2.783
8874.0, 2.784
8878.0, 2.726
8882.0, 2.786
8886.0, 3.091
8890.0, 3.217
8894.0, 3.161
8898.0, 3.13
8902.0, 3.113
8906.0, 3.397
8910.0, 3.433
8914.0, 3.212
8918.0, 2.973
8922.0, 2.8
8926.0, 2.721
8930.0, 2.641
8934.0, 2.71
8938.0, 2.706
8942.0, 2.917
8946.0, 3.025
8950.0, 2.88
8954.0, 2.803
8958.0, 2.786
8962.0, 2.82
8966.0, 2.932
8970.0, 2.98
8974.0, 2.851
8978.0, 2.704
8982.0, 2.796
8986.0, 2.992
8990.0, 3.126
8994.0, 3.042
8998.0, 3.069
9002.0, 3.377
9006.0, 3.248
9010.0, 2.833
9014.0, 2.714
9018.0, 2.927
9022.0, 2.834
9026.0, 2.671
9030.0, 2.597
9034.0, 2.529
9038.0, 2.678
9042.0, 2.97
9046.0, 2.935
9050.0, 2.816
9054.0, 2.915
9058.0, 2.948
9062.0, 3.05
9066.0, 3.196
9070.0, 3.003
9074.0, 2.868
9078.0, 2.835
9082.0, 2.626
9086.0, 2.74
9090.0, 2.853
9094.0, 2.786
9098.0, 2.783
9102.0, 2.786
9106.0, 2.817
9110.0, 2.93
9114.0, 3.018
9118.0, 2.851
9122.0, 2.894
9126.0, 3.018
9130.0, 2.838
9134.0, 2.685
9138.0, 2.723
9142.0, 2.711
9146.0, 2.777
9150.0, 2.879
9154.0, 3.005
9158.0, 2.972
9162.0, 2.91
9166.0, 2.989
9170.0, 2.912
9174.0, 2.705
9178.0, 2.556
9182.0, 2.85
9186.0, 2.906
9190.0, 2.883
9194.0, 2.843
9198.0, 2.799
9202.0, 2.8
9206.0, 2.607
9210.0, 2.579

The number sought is 1.0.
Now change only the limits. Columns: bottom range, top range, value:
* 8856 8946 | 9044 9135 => 0.97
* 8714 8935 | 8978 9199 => 0.96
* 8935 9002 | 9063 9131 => 0.99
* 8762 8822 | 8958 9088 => 0.95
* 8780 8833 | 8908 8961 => 0.93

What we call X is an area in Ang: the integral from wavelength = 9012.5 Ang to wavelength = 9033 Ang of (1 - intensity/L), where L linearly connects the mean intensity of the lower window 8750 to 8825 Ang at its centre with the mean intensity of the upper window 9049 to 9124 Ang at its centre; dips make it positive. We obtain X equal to 1.3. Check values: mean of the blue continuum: 3.07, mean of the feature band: 2.74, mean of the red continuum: 2.88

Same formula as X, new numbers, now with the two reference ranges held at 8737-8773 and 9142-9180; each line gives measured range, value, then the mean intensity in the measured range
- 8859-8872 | 0.31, 2.86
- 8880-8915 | -3.05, 3.17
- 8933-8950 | 0.31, 2.85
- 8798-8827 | -1.60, 3.1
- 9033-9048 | 0.44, 2.79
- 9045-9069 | -0.87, 2.98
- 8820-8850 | -0.48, 2.98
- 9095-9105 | 0.27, 2.79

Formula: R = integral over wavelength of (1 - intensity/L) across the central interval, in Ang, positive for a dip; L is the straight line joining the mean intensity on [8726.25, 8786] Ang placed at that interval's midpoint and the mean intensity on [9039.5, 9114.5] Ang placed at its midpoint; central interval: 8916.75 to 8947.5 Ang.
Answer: 1.2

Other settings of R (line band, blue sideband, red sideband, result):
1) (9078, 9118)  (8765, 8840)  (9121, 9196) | 0.8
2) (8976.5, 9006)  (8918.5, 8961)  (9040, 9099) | -2.0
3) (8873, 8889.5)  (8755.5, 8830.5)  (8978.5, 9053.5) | 0.7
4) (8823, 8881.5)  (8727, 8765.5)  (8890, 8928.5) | 1.9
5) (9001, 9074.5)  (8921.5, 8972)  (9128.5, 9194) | -1.7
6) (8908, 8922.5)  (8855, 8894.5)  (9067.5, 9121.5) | -1.1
